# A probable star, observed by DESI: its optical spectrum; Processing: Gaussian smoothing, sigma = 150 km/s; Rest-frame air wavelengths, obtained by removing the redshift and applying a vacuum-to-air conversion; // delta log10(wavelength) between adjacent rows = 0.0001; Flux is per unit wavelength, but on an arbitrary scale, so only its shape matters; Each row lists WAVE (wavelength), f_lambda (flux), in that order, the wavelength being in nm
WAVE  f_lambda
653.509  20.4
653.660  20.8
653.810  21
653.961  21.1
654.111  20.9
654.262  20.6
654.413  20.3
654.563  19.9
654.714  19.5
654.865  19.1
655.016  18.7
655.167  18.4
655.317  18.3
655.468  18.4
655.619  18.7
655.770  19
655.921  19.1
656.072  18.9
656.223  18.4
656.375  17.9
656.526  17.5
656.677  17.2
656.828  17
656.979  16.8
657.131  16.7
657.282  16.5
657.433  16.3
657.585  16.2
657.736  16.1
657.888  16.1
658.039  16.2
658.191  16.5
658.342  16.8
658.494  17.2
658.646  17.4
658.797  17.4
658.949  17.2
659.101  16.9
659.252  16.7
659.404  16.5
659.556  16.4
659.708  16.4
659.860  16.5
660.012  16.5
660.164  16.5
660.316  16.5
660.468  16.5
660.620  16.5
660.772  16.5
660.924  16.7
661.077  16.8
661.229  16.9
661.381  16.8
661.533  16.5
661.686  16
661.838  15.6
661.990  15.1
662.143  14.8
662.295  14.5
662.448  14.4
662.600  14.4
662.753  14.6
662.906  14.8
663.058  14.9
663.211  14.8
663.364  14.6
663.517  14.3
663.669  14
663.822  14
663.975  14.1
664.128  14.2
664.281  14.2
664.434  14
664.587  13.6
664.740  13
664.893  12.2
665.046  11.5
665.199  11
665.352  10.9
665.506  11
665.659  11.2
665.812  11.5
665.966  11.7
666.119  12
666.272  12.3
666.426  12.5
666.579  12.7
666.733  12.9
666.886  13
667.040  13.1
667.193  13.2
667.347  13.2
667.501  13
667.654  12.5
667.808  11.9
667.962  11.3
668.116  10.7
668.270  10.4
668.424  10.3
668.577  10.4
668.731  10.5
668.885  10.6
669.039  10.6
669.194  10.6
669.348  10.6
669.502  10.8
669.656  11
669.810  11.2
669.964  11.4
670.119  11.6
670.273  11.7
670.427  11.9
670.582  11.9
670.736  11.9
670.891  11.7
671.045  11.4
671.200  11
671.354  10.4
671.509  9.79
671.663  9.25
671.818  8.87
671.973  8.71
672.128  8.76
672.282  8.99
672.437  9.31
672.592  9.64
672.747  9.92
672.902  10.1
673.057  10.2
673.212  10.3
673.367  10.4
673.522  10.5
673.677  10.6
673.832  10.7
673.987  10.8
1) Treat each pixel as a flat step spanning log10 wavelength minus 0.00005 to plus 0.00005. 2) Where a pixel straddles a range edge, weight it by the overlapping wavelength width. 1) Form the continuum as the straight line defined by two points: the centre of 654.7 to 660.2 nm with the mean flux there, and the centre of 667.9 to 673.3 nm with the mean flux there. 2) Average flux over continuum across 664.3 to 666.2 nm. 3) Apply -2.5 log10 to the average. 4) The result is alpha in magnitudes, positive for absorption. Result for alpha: 0.11 mag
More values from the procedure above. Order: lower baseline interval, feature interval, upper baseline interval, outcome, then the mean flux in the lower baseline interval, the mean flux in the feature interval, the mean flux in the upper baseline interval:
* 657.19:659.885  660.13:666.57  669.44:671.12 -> 0.03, 16.6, 14.2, 11.5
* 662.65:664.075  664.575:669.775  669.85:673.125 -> 0.08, 14.4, 11.7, 10.4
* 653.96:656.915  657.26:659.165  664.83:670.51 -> 0.03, 18.9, 16.7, 11.6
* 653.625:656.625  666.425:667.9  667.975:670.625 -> -0.05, 19.3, 12.8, 10.9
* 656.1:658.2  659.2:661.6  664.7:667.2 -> -0.10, 16.9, 16.6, 12.1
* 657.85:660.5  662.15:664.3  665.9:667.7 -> 0.01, 16.7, 14.4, 12.7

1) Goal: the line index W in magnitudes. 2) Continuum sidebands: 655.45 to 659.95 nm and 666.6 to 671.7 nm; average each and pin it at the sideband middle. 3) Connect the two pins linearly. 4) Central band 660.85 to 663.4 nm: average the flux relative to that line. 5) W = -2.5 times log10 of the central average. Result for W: -0.04 mag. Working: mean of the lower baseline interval 17.1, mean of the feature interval 15.4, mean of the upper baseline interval 11.4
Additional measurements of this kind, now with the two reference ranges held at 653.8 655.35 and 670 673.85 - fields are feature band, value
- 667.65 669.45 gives 0.13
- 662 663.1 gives 0.06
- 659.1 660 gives 0.04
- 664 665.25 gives 0.10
